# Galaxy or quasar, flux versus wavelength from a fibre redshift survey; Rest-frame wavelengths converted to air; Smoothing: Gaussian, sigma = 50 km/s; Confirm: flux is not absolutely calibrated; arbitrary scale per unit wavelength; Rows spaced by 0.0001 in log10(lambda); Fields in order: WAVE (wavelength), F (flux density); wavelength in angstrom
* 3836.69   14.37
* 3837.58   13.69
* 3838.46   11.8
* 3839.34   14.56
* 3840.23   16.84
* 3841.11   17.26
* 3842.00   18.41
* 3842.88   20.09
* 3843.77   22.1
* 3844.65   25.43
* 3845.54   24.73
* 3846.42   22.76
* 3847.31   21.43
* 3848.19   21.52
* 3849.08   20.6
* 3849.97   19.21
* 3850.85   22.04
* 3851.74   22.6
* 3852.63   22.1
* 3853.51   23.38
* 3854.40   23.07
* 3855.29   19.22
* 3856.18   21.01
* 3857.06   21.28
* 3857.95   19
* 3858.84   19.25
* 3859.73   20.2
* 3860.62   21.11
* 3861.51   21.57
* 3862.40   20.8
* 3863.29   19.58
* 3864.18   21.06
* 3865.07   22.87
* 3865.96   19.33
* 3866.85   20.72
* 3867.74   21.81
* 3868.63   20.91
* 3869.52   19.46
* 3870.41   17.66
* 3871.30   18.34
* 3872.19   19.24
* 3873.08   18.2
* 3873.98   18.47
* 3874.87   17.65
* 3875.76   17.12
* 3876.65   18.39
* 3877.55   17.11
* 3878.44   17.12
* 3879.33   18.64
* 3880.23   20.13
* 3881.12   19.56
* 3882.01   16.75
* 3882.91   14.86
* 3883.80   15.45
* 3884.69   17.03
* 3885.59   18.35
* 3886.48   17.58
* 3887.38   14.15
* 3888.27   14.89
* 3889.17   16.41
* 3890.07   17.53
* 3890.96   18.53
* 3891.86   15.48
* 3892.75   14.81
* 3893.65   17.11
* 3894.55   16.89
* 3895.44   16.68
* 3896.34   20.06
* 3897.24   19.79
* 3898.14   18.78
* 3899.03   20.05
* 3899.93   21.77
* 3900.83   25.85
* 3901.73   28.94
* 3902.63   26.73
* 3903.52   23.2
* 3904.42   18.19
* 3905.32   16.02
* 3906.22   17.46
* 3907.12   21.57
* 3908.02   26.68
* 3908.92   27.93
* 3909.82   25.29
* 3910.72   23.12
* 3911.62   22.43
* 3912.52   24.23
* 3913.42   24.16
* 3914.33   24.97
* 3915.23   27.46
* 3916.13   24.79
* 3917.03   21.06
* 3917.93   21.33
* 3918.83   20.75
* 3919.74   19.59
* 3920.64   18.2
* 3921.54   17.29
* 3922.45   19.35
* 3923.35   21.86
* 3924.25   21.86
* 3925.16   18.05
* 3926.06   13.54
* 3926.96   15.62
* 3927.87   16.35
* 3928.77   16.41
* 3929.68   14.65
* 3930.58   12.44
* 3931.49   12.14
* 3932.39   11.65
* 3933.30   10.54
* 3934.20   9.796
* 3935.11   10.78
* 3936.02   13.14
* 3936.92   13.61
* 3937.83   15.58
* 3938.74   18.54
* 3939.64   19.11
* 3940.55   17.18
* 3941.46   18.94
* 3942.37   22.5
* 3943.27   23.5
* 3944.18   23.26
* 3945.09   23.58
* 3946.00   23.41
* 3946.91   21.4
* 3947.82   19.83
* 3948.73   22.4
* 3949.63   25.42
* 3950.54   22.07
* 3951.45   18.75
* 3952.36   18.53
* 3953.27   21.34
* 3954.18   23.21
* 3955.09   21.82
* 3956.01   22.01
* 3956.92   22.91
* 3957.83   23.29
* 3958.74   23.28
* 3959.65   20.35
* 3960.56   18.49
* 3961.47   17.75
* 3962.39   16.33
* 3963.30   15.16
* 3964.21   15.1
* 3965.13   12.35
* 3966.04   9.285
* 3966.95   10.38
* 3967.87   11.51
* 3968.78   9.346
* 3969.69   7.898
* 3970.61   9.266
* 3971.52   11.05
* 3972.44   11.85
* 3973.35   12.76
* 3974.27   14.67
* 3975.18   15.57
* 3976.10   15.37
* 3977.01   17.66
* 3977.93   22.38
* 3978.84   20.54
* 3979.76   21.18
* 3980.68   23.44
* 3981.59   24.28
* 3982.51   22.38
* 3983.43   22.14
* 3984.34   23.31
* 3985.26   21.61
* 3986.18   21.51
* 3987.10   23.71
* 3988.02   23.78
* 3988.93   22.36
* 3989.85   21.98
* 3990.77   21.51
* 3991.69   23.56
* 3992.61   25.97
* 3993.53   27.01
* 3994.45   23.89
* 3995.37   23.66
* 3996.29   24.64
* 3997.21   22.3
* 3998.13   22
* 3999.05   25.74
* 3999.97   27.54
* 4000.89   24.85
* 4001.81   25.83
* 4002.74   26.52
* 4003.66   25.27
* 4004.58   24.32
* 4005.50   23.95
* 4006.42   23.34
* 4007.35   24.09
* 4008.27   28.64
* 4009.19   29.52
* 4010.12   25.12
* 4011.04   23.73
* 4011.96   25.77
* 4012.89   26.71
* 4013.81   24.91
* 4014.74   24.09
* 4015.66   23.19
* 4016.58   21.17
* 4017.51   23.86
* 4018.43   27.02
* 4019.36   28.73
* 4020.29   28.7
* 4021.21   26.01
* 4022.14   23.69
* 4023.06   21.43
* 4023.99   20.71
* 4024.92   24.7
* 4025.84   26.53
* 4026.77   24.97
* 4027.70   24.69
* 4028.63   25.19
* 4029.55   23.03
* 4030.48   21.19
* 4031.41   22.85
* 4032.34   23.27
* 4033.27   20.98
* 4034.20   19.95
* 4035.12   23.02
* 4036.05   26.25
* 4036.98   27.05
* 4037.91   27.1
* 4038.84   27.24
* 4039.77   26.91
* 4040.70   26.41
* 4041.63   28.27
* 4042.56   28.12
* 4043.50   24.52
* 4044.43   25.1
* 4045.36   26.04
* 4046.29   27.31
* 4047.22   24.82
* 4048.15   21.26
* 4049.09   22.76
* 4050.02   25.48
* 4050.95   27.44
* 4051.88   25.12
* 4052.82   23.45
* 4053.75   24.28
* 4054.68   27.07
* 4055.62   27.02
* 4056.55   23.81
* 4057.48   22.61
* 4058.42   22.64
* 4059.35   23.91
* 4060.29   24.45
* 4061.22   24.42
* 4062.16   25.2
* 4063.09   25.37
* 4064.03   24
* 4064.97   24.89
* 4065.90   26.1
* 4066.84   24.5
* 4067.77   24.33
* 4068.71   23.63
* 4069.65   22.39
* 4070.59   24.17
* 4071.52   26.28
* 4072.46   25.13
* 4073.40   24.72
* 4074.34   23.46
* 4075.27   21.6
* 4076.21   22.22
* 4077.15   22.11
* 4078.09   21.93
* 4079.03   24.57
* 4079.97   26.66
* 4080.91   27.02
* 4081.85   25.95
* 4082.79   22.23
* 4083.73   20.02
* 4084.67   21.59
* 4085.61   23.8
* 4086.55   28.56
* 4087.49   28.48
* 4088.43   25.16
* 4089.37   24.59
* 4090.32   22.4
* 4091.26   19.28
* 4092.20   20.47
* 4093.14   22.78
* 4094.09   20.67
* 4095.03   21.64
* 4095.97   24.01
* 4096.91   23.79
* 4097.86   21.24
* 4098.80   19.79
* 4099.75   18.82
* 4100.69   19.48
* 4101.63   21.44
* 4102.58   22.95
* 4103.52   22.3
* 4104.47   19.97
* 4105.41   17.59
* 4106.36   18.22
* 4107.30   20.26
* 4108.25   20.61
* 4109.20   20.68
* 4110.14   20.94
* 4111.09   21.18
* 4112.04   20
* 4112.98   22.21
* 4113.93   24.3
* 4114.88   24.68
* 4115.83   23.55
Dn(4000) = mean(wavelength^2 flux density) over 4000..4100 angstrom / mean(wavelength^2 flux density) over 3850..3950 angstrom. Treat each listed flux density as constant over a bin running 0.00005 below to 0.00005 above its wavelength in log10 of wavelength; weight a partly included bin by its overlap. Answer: 1.35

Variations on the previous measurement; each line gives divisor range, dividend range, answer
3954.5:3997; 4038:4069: 1.38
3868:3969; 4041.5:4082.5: 1.41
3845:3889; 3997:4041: 1.37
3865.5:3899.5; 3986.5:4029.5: 1.47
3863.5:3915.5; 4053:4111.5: 1.28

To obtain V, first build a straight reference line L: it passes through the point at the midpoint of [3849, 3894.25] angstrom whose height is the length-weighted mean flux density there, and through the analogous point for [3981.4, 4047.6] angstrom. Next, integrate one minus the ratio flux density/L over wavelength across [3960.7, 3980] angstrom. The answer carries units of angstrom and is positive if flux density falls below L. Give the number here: 7.4 angstrom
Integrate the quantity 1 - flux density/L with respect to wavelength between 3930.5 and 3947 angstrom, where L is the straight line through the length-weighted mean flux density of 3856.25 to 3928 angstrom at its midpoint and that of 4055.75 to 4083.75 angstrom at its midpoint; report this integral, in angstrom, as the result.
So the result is 3.2 angstrom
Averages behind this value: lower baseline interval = 19.8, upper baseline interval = 24.1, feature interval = 16.9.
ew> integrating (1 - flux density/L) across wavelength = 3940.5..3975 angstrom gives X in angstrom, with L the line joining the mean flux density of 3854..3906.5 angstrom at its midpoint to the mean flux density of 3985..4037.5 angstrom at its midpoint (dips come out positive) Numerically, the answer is 6.5 angstrom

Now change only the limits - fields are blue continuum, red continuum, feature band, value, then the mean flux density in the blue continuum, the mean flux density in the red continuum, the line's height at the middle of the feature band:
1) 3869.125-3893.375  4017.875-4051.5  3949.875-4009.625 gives 5.0 angstrom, 17.4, 25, 22.2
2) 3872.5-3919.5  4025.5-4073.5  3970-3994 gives 2.9 angstrom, 20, 24.7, 22.6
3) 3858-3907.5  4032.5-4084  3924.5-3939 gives 4.7 angstrom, 19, 24.6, 20.6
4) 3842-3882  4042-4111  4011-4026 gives -1.4 angstrom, 20.3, 23.4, 22.6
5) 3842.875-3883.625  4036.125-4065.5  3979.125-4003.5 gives 0.0 angstrom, 20.2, 25.3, 23.7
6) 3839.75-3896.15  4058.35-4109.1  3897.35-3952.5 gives 0.9 angstrom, 19.2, 23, 20.2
